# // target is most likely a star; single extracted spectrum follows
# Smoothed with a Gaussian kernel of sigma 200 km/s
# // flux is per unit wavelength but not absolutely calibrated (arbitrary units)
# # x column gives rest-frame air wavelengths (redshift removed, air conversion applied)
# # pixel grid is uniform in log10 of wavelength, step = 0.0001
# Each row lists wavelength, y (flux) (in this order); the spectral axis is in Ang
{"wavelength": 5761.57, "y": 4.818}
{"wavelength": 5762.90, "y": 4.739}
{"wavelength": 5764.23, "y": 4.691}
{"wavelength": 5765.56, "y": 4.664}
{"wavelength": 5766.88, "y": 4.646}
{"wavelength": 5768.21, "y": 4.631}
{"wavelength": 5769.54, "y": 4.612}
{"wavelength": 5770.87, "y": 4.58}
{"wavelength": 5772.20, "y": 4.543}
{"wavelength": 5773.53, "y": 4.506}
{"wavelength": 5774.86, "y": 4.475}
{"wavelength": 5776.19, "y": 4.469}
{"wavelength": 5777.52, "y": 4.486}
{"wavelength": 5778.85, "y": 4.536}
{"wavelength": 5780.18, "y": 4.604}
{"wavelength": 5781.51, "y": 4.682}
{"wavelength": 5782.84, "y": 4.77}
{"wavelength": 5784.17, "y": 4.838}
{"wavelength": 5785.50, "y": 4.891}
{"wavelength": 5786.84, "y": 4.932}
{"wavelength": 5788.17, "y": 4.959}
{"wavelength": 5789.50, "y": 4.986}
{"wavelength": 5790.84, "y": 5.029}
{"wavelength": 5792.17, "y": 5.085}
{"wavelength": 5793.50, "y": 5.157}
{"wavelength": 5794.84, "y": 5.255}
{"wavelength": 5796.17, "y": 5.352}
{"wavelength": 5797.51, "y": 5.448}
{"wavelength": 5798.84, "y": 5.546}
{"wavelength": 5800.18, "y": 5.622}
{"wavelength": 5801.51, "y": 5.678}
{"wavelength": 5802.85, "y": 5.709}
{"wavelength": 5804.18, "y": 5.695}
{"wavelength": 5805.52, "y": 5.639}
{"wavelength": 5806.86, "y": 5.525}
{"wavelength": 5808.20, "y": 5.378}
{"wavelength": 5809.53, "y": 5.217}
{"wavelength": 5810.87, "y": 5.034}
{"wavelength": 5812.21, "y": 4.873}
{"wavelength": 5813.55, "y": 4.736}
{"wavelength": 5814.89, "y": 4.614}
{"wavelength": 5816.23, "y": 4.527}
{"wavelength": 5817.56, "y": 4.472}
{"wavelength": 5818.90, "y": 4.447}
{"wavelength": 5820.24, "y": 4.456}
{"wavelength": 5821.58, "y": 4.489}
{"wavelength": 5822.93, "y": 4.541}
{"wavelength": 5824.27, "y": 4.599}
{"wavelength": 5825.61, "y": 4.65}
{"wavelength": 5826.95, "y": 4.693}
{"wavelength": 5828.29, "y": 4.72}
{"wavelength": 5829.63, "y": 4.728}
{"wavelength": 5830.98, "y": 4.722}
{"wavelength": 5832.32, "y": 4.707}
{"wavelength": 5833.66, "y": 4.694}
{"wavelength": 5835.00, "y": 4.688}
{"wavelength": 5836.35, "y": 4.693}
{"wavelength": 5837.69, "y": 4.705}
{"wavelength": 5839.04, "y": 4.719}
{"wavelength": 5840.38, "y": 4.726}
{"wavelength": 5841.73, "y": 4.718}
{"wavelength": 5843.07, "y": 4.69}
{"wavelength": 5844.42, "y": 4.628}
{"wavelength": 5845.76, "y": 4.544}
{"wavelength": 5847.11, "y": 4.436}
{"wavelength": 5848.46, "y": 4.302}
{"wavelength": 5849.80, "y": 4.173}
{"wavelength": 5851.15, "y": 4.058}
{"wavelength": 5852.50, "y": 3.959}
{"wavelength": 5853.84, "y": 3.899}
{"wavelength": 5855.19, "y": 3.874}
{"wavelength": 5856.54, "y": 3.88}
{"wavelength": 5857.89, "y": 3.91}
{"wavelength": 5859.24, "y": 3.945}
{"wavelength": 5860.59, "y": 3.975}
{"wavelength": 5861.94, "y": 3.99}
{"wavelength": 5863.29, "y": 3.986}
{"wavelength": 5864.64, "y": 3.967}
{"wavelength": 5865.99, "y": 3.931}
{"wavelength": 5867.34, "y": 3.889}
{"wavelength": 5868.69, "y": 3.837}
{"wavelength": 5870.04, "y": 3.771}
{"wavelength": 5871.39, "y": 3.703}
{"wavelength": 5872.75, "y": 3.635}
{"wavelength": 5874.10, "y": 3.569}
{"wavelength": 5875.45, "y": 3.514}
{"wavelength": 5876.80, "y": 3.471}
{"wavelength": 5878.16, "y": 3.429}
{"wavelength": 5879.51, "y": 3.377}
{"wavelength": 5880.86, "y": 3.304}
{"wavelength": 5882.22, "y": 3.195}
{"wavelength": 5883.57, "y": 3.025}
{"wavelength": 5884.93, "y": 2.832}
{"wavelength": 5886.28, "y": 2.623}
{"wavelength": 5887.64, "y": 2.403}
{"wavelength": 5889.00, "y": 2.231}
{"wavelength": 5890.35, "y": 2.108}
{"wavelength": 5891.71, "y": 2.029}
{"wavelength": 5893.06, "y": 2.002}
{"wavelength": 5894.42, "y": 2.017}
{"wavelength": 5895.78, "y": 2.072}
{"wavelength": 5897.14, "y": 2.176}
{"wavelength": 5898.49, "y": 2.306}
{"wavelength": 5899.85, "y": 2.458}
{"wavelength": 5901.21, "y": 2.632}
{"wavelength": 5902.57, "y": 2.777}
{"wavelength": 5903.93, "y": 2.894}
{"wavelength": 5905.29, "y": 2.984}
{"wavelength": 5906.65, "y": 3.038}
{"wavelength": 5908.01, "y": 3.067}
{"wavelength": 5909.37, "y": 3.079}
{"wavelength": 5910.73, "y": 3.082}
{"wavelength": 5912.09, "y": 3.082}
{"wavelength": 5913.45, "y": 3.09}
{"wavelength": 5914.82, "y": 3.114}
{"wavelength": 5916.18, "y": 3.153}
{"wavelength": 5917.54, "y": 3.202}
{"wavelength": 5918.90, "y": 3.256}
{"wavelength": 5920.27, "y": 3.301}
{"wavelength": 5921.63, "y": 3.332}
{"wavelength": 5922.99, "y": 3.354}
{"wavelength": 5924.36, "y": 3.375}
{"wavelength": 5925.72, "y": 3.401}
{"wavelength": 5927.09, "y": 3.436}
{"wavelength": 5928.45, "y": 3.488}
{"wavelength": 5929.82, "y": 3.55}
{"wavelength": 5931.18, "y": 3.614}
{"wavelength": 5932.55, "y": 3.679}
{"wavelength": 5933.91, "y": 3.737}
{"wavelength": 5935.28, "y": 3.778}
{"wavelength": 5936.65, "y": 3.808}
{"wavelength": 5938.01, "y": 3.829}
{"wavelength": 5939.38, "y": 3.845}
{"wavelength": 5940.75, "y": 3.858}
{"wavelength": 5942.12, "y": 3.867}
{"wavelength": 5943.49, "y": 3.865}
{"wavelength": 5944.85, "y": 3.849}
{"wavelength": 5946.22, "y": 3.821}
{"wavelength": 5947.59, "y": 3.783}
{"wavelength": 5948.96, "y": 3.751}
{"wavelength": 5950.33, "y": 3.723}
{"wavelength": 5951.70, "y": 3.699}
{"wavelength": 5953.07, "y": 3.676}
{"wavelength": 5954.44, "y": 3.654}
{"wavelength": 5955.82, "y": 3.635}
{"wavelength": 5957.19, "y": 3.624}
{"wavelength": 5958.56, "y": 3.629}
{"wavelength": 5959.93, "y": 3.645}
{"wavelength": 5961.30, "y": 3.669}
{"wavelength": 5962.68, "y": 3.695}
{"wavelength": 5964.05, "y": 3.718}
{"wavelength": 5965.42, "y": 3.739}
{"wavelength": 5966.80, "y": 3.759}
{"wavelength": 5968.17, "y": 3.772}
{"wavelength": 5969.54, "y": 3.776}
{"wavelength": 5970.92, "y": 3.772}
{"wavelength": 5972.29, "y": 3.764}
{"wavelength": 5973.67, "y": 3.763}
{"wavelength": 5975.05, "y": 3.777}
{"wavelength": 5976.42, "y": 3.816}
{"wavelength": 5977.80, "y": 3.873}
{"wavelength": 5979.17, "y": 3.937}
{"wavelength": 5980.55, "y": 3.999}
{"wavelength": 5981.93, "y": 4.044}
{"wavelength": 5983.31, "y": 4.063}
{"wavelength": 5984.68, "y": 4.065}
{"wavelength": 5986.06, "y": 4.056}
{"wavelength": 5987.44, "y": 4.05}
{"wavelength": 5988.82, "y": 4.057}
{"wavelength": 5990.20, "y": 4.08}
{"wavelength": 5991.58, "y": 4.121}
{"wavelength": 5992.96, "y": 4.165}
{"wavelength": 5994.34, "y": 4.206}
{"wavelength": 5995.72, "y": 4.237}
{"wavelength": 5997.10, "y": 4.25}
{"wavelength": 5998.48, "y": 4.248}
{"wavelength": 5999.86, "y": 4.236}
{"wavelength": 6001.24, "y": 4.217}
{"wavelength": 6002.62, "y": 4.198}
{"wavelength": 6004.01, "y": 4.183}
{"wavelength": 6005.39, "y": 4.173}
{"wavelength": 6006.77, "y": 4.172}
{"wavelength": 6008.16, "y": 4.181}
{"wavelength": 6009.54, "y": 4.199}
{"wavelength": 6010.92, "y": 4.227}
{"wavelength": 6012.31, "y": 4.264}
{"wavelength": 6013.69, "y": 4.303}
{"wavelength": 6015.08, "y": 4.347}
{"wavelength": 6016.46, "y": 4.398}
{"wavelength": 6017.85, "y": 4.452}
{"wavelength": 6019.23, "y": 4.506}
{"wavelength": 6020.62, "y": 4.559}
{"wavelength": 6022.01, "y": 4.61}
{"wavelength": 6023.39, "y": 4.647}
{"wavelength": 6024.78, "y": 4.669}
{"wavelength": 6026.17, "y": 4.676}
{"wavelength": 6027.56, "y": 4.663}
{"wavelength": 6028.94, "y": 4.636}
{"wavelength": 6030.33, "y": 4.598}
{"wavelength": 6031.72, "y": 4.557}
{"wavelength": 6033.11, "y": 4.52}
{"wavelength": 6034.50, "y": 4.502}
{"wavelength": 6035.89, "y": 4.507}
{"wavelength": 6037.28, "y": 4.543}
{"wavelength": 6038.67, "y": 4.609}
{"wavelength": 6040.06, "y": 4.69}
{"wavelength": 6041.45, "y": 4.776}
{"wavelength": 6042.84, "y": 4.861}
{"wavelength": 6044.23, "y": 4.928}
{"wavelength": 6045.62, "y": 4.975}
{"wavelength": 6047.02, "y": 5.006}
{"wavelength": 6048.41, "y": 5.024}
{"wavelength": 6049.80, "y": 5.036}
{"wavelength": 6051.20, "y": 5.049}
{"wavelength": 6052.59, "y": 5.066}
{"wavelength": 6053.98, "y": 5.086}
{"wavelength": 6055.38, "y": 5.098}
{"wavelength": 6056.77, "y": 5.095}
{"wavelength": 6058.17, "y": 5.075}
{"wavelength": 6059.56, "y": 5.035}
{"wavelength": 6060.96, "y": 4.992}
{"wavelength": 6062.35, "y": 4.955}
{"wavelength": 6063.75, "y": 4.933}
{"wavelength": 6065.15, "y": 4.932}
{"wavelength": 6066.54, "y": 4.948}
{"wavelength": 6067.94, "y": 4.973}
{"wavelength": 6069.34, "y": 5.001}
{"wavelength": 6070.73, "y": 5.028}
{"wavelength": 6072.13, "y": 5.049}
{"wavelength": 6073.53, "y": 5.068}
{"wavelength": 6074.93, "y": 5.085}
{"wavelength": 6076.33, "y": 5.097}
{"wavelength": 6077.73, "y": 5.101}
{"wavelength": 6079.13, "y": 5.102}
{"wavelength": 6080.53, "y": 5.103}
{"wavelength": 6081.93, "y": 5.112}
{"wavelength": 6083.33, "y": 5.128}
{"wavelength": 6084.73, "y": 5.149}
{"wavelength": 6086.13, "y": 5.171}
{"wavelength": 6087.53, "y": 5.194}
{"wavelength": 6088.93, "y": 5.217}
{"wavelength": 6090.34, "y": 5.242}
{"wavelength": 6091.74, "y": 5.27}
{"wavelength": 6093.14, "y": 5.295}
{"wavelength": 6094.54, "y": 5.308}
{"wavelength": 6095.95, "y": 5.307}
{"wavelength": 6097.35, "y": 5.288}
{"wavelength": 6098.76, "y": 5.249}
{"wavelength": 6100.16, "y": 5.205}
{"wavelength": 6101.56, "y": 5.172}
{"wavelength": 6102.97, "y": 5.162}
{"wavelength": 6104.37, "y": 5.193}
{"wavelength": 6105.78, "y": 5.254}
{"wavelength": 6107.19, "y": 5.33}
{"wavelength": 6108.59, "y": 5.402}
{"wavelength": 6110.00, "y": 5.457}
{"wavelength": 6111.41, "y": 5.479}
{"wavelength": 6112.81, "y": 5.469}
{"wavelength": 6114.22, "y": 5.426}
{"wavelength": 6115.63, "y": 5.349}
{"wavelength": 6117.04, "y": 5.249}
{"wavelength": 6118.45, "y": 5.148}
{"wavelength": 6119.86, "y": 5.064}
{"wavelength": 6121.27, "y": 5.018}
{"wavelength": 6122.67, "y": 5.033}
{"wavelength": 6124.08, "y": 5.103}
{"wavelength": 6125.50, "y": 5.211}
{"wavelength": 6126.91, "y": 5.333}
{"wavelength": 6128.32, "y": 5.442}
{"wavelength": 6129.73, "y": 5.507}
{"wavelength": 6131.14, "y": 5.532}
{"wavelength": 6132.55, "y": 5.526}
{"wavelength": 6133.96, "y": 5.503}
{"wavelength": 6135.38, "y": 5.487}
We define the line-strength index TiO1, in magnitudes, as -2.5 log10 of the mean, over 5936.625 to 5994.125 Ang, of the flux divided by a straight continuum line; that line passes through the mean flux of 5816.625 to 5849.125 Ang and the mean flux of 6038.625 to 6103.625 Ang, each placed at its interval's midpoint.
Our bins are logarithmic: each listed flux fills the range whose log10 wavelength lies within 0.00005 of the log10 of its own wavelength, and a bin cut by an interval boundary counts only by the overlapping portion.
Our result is 0.258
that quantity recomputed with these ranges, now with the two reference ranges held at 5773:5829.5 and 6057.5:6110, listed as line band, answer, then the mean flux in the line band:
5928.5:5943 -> 0.32 mag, 3.74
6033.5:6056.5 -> 0.06 mag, 4.86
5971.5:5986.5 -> 0.28 mag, 3.92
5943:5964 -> 0.33 mag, 3.71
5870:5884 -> 0.40 mag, 3.45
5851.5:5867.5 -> 0.25 mag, 3.94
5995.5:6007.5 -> 0.20 mag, 4.21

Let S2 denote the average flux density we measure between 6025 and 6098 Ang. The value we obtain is 4.97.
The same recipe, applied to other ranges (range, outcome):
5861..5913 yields 3.04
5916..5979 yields 3.66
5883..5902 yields 2.35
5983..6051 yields 4.44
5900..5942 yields 3.32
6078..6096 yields 5.19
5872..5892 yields 3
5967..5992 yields 3.93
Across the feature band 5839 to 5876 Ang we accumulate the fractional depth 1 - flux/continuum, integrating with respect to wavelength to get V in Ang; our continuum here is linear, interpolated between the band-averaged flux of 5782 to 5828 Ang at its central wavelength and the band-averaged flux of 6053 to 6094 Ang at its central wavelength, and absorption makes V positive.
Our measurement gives 7.1 Ang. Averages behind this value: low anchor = 5.02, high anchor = 5.09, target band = 4.07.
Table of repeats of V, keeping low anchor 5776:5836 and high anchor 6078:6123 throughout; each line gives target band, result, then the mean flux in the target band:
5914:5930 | 5.48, 3.32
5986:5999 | 2.47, 4.15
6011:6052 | 4.12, 4.65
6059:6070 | 0.49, 4.97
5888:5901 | 7.36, 2.18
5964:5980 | 4.11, 3.79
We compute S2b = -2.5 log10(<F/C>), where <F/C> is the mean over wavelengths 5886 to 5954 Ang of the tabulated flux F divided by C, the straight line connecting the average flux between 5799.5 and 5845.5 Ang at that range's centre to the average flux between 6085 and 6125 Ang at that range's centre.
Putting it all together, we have 0.495 mag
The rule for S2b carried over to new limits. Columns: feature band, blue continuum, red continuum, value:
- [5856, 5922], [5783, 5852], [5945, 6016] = 0.39 mag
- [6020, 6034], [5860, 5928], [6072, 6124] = -0.03 mag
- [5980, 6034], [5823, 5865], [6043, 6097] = 0.14 mag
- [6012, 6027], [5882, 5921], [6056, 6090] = -0.04 mag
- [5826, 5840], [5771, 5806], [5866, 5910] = -0.15 mag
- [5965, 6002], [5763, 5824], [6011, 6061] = 0.19 mag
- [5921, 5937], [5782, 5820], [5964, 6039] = 0.27 mag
